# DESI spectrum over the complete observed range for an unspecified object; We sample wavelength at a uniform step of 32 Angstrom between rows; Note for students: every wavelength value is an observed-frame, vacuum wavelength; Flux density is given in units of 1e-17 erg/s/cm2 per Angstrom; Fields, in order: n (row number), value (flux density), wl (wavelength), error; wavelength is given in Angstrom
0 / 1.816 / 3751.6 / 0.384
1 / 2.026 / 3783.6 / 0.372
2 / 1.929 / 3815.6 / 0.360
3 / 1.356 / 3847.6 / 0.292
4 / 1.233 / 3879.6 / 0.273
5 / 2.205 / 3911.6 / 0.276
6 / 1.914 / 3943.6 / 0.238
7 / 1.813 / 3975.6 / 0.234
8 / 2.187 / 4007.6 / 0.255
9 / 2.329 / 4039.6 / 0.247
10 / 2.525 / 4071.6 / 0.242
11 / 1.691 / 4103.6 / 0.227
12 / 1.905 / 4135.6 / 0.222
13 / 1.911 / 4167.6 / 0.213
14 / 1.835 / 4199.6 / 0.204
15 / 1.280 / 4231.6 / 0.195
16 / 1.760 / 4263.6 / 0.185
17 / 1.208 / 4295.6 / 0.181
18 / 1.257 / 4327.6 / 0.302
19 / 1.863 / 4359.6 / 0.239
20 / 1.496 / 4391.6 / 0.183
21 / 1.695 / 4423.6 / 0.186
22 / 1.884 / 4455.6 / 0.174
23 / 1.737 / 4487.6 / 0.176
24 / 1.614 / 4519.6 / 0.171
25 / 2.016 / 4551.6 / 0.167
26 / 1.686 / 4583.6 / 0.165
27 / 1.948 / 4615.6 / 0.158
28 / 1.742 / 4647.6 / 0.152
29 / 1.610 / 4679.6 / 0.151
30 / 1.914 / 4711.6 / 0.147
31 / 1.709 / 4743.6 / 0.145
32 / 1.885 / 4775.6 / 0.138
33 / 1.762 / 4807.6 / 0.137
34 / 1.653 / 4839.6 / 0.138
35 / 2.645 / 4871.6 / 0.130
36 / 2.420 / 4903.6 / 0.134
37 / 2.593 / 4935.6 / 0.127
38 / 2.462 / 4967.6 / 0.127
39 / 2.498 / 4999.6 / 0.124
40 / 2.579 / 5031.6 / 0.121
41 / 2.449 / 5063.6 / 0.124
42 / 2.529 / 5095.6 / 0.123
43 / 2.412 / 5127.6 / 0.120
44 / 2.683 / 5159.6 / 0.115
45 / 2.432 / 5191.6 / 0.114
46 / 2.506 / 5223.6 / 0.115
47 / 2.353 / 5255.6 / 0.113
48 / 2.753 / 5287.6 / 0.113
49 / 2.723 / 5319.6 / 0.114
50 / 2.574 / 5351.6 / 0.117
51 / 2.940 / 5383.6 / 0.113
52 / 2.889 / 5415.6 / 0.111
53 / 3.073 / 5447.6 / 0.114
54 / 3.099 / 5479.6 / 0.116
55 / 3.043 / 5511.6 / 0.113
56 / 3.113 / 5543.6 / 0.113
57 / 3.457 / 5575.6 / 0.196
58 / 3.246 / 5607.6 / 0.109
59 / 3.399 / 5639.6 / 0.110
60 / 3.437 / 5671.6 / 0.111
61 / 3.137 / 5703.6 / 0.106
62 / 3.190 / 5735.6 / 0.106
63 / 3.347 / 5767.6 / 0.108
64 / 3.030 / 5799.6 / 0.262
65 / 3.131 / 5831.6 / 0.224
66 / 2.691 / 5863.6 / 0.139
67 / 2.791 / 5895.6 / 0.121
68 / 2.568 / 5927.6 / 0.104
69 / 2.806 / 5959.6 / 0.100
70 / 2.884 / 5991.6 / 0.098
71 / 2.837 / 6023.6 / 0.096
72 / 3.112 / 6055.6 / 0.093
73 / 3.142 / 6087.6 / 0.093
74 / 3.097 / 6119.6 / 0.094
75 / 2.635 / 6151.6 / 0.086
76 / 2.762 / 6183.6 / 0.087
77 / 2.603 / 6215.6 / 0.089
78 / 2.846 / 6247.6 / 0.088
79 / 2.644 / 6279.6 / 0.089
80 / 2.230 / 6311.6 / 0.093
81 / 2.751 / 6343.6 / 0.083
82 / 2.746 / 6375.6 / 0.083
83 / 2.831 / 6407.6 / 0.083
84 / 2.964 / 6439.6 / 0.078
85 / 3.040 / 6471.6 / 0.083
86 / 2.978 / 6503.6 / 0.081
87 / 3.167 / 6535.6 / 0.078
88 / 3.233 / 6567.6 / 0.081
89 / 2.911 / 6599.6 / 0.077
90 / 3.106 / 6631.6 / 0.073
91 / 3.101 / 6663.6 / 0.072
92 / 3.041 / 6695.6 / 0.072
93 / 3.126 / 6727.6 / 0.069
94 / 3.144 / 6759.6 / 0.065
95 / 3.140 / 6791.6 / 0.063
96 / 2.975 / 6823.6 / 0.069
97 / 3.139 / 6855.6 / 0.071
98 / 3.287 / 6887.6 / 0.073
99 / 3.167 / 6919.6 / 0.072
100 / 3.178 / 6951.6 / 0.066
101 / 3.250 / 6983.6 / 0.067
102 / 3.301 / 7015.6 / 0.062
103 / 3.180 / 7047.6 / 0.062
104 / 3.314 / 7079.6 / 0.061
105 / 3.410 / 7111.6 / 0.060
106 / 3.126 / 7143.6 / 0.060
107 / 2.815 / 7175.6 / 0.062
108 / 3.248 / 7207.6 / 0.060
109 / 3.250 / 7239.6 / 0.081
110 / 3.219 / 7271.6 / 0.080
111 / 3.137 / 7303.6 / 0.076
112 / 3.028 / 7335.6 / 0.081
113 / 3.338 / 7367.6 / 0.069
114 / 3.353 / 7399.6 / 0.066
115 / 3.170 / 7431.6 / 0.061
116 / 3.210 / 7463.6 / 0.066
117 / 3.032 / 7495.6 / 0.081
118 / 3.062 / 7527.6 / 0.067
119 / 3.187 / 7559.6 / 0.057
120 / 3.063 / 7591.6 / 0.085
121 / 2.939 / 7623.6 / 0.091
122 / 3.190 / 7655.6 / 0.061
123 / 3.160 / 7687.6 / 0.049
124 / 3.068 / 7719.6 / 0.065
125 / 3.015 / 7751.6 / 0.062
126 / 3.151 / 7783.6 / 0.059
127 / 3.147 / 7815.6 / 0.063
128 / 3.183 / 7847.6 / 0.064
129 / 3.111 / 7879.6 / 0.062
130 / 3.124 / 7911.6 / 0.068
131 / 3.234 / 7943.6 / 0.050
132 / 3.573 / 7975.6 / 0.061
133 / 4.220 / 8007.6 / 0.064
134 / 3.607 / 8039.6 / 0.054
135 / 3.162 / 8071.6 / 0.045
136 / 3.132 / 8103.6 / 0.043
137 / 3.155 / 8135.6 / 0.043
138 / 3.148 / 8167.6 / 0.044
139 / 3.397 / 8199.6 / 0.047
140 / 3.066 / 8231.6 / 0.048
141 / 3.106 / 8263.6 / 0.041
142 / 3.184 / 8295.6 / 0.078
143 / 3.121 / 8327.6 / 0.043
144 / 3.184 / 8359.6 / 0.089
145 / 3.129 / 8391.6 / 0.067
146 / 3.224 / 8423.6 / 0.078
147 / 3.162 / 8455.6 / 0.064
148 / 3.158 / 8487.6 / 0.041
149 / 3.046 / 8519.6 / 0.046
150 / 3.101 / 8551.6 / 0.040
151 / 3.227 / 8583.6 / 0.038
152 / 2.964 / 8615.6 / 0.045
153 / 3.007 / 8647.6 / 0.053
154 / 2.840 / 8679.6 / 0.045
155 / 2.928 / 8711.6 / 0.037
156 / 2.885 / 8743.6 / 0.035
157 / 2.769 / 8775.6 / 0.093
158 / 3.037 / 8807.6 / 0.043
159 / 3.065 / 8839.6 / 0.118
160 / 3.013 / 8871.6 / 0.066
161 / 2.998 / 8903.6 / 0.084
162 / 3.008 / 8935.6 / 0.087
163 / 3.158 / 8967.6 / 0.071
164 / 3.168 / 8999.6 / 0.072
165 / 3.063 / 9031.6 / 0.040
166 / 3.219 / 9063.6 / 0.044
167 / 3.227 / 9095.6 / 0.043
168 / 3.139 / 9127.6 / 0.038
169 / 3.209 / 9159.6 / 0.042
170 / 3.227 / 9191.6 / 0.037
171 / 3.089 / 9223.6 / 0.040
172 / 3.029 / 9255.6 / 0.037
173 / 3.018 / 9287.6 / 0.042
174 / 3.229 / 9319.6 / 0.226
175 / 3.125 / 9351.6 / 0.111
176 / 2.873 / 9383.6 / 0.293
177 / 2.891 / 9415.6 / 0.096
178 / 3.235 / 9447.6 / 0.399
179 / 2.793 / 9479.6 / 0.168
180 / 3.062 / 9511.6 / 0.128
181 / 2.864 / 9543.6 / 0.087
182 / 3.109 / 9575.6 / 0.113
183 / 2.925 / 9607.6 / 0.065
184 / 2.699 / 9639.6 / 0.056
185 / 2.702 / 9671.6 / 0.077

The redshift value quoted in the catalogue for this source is 0.218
